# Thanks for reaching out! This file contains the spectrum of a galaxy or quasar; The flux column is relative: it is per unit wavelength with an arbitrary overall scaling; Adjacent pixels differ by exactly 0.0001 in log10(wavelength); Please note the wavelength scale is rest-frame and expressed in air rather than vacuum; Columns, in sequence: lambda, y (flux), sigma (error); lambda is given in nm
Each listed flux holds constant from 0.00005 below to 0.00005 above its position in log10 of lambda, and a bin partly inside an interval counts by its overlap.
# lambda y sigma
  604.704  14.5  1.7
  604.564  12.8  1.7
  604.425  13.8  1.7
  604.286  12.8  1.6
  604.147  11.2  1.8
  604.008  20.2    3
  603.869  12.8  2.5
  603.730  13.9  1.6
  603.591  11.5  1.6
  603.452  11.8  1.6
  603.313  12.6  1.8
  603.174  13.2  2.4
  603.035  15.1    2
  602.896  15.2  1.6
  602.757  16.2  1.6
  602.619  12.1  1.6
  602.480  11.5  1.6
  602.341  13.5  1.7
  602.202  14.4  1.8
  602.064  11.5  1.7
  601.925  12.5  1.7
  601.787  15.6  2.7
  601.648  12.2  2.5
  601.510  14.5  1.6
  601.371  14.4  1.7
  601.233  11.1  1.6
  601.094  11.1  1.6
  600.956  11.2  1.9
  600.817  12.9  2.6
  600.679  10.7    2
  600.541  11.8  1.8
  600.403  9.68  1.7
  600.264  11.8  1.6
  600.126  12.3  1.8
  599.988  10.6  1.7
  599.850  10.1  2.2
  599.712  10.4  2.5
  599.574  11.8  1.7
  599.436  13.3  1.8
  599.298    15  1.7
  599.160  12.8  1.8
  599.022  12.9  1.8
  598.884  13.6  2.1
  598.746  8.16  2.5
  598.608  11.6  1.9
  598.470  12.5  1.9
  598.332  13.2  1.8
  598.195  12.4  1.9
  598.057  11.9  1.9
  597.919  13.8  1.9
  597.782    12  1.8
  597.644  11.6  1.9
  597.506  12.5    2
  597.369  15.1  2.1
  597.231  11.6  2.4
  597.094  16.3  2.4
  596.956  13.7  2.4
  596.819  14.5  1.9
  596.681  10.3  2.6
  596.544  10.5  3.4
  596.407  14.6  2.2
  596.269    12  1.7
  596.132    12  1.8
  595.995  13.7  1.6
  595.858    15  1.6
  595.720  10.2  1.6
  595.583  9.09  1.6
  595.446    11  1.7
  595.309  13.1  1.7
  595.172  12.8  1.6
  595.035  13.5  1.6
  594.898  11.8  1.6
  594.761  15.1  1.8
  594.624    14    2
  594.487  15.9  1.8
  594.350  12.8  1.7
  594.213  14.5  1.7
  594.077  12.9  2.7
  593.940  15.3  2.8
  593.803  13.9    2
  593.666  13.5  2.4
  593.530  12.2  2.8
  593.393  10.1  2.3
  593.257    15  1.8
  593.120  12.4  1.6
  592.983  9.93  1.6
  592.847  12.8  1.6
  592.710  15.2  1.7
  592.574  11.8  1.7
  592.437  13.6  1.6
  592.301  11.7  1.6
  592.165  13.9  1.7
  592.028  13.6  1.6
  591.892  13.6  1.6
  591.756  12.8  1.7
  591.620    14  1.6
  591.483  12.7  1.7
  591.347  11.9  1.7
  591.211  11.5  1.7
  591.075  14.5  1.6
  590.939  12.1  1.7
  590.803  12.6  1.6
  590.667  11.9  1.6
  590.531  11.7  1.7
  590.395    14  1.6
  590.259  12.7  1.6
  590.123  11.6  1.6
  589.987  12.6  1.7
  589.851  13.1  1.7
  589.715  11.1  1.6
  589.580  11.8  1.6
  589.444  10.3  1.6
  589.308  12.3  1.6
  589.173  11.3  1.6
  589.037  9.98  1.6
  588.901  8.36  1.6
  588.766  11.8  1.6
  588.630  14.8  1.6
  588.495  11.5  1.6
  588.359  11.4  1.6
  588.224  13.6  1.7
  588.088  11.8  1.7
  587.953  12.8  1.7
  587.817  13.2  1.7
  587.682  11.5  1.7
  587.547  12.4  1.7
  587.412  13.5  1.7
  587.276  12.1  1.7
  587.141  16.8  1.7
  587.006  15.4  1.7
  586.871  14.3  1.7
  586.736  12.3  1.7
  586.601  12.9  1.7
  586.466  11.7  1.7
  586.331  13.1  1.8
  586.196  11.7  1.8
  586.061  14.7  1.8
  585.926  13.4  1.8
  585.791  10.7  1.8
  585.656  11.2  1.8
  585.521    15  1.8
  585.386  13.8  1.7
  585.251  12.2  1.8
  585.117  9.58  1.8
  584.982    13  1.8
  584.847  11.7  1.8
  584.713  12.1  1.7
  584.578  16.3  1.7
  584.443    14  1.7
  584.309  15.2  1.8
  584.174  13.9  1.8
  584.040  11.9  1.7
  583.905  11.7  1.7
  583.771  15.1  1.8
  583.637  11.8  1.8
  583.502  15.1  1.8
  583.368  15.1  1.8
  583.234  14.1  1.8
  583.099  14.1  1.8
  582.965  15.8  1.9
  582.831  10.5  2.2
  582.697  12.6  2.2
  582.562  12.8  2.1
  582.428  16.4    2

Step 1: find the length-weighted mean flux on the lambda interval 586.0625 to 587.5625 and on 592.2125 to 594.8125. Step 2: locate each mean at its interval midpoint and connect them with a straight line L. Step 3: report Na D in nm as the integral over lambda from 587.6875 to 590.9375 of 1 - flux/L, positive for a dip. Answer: 0.33 nm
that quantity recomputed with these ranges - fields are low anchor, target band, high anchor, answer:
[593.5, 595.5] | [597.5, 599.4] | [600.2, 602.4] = 0.07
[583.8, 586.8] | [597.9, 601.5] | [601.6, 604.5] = 0.38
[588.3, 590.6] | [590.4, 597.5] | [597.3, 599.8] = -0.49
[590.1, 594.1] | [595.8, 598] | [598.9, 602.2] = -0.10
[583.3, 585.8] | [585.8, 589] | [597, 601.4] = 0.06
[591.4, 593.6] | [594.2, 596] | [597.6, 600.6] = -0.07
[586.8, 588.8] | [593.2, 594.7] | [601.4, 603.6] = -0.04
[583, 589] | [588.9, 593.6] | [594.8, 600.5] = 0.12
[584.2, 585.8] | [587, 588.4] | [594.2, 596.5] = -0.01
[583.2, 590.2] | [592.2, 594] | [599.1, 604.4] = -0.02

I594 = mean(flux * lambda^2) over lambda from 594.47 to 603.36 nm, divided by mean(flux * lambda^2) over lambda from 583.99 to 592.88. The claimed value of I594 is 1.03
